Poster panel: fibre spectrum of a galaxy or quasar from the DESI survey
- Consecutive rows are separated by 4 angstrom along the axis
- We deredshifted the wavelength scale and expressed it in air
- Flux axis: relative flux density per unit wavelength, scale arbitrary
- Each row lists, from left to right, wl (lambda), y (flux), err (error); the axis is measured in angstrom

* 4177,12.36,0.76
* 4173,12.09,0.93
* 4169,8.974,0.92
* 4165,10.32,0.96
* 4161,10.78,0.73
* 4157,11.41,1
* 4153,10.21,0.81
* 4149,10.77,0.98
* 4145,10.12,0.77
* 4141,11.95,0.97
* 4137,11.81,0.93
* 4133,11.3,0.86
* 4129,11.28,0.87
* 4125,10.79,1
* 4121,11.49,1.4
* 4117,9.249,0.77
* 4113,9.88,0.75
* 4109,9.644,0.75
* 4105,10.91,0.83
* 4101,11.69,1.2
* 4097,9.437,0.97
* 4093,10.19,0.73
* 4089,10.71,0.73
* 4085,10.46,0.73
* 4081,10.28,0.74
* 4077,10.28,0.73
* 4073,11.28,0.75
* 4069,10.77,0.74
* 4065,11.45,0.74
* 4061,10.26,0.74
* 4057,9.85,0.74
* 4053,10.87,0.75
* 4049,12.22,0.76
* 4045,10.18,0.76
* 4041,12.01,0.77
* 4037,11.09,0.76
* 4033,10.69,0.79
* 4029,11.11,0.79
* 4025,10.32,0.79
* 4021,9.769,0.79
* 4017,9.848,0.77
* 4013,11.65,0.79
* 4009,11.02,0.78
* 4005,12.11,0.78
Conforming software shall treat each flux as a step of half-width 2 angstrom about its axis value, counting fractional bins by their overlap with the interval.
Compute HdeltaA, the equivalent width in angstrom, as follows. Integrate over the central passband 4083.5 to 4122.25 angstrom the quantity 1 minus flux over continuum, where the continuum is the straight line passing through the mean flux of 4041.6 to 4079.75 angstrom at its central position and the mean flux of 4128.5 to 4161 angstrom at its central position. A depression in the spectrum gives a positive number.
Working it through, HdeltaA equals 2.2 angstrom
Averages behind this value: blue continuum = 10.8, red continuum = 11.1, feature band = 10.3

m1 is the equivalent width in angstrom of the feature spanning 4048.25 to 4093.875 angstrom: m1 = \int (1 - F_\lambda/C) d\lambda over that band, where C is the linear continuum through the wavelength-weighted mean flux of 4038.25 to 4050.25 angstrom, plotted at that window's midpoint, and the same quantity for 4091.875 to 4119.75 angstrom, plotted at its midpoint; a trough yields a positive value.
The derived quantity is 0.7 angstrom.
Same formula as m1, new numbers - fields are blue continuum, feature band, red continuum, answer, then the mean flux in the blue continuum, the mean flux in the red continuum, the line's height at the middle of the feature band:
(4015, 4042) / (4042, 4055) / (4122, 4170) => -0.6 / 10.6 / 10.9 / 10.7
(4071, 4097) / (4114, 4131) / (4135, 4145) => 0.8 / 10.4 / 11.5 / 11.2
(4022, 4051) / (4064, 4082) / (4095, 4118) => -0.4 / 11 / 10.2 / 10.6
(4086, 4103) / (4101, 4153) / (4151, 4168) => -1.2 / 10.5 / 10.6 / 10.5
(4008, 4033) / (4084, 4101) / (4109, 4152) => 0.6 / 10.6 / 10.8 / 10.7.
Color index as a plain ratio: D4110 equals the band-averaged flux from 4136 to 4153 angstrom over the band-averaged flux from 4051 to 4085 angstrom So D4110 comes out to 1.04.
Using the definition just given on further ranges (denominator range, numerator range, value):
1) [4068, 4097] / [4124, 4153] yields 1.06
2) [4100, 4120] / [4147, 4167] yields 1.04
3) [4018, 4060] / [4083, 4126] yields 0.96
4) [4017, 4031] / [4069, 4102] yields 1.02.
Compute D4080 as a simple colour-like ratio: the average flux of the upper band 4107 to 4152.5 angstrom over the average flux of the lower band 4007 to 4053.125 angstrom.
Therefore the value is 1.0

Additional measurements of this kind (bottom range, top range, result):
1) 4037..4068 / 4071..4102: 0.96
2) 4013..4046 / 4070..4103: 0.99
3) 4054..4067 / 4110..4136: 1.01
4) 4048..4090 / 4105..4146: 1.00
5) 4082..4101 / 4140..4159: 1.05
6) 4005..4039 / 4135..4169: 1.00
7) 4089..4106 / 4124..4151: 1.06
